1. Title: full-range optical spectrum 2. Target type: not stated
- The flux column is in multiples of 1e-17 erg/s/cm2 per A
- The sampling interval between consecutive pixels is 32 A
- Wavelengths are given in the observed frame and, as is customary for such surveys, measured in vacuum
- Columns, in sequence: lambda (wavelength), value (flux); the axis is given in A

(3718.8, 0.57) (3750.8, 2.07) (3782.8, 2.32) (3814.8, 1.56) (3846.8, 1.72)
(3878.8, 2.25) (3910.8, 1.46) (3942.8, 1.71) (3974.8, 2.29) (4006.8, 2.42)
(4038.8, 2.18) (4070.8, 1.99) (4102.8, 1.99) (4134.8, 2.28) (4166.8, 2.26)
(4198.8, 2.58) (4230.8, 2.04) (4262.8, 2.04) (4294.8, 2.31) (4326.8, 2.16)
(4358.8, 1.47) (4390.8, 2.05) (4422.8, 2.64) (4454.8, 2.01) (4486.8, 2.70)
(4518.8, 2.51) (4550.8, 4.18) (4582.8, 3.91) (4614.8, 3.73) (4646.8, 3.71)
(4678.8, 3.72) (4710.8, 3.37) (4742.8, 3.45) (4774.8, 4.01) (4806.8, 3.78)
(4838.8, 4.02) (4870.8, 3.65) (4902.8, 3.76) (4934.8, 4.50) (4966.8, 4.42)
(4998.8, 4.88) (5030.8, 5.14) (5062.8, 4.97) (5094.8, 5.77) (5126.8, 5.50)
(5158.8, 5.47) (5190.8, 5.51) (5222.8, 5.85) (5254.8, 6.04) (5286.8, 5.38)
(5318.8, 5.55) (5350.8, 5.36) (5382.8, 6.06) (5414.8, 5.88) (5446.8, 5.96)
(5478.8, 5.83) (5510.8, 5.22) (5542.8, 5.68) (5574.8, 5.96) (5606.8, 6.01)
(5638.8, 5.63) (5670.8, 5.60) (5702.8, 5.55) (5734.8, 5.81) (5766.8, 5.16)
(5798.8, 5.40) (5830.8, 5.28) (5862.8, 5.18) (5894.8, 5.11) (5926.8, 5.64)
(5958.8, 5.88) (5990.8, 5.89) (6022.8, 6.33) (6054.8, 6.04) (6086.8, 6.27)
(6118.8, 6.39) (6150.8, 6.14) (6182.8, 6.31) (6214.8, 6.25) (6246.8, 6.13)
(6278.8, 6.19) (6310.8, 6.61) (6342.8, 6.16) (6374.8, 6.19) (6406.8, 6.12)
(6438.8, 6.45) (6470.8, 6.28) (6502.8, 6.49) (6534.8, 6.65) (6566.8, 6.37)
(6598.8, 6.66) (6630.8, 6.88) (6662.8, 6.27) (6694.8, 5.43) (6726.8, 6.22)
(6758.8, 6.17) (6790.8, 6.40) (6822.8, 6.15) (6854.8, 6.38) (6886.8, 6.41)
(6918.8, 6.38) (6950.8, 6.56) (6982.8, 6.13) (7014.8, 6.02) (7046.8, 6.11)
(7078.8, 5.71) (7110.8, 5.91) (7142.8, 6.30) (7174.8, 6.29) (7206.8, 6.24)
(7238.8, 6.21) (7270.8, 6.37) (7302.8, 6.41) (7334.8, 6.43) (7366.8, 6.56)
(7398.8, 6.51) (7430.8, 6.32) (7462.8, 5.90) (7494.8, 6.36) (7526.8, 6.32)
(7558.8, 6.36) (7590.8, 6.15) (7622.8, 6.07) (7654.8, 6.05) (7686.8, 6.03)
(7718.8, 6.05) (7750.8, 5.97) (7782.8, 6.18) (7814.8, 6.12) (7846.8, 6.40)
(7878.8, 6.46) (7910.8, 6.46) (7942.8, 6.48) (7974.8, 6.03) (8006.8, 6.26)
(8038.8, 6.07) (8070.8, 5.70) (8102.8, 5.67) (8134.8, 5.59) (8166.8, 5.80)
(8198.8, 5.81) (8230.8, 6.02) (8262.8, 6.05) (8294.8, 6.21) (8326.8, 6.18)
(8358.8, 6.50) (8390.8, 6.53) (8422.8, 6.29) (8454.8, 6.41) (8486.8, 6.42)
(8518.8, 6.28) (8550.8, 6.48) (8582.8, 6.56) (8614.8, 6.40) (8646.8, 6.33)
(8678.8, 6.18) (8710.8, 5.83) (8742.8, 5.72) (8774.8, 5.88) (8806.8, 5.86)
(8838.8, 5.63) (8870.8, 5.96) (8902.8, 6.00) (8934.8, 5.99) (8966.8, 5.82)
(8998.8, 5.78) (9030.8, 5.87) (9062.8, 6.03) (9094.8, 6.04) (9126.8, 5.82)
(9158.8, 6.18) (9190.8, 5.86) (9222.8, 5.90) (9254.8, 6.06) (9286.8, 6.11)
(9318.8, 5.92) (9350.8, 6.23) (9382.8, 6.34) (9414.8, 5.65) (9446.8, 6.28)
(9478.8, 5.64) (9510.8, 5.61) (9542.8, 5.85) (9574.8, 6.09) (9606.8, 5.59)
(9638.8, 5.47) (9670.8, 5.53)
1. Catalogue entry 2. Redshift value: 0.135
